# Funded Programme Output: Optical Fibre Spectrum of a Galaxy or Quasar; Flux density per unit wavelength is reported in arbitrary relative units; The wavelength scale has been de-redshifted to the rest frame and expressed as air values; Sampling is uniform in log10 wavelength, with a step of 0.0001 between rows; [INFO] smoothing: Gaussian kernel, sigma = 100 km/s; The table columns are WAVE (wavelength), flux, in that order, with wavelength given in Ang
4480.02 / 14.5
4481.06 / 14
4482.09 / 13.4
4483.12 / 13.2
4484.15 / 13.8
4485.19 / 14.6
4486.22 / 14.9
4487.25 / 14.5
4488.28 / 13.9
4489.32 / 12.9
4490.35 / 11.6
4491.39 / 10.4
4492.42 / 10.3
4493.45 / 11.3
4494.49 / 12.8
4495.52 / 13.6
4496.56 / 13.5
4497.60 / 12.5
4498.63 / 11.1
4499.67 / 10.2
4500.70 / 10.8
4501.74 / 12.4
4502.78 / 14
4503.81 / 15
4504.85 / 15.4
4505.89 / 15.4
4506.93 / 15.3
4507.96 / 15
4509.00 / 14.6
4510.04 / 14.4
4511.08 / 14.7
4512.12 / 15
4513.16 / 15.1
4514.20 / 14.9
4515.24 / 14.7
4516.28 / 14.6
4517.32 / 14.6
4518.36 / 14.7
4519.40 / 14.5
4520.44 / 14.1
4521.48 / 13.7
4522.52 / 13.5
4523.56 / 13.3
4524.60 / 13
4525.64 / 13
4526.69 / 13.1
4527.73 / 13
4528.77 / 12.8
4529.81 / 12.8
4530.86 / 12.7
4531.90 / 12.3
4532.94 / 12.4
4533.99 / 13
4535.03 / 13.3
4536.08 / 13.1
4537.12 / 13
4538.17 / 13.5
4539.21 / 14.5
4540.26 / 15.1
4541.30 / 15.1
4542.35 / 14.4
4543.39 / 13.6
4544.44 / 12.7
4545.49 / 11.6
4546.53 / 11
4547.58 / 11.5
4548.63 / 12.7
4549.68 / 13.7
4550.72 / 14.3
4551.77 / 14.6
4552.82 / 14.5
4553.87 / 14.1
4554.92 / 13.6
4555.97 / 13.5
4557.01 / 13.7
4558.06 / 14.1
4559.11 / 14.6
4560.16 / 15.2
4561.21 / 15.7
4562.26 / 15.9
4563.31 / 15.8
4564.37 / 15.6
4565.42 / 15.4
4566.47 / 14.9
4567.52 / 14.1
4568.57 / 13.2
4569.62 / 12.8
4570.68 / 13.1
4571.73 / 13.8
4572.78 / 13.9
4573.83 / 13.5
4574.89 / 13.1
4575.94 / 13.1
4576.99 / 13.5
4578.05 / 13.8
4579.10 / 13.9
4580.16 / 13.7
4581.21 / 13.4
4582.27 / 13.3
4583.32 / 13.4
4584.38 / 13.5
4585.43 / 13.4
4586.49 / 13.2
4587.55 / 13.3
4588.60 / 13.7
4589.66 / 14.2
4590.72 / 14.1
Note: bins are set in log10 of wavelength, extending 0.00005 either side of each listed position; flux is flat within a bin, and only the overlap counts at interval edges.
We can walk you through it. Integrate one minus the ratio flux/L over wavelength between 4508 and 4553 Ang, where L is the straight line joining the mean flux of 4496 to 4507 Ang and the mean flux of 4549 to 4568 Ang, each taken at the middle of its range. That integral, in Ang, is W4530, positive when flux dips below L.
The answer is 0.7 Ang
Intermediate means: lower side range 13.1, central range 13.6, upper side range 14.6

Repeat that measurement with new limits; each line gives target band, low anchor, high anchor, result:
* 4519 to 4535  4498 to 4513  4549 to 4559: 0.9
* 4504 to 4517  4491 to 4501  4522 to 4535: -2.8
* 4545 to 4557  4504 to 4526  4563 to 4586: 0.7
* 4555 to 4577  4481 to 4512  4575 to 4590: -1.2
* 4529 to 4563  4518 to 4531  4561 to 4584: 0.1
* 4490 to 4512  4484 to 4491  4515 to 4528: 1.0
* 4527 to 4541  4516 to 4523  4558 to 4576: 1.0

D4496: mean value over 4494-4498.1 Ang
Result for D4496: 13.1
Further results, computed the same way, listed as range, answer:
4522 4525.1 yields 13.3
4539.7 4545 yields 14.2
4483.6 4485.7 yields 14.1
